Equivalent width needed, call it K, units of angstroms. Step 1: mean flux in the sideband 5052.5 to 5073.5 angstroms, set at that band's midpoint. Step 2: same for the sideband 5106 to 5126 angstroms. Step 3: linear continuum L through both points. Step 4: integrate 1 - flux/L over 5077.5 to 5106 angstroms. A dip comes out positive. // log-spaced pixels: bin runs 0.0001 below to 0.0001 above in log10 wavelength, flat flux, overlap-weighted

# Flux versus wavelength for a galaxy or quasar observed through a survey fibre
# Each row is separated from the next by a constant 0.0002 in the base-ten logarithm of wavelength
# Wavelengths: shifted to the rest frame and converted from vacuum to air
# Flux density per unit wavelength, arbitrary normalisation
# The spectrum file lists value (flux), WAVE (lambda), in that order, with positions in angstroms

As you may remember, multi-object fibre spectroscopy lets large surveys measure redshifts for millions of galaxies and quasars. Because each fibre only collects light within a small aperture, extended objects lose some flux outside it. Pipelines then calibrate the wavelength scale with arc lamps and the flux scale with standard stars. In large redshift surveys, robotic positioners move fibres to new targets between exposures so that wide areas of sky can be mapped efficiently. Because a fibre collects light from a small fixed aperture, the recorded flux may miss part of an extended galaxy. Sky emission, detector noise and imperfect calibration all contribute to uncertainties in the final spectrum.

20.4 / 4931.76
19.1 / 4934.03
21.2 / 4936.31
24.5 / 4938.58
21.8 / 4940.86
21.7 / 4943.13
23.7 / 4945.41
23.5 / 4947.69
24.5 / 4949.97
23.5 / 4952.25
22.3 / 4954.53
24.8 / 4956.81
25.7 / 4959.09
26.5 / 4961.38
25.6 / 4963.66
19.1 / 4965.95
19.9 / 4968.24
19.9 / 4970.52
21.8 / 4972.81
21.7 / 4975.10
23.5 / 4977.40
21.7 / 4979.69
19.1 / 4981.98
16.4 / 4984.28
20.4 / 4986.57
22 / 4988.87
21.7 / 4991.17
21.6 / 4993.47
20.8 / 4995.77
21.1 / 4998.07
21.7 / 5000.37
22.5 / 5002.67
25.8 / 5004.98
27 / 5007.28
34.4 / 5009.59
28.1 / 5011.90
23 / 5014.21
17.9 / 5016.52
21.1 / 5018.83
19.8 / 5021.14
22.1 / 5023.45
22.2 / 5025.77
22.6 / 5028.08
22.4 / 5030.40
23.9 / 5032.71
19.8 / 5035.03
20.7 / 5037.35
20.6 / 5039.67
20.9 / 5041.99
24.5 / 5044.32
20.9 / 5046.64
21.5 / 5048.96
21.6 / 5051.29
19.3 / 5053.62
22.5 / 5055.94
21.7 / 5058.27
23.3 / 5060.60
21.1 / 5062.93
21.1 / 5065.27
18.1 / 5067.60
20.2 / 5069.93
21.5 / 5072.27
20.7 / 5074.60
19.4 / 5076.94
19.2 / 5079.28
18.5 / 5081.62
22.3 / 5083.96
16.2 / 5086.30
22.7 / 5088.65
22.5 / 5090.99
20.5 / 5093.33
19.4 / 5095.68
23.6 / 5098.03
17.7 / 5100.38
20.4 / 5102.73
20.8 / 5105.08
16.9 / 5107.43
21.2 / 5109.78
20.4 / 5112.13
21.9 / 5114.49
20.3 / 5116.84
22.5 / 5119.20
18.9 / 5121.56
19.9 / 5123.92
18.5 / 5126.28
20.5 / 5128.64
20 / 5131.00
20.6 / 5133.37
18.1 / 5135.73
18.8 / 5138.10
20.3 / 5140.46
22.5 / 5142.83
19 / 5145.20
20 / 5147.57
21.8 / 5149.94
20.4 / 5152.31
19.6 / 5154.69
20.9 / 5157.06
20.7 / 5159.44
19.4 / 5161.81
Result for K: 0.35 angstroms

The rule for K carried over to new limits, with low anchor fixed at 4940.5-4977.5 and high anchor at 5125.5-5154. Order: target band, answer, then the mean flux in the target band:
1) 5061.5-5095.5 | 1.20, 20.3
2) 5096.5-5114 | 0.34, 20.2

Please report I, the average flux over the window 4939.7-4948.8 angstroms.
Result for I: 22.7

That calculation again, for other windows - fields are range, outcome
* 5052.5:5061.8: 21.7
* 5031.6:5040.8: 21.2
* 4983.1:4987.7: 18.4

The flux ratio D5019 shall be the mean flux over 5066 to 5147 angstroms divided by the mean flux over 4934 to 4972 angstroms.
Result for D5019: 0.88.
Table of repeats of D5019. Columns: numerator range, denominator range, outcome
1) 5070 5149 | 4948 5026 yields 0.89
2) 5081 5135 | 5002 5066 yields 0.90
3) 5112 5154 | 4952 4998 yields 0.93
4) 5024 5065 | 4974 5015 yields 0.95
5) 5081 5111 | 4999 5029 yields 0.85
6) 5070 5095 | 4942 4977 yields 0.89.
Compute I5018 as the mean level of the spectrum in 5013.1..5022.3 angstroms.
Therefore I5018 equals 20.4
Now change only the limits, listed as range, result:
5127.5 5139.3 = 19.6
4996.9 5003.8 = 21.8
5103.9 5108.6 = 18.9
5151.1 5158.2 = 20.3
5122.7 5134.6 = 19.9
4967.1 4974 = 20.6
